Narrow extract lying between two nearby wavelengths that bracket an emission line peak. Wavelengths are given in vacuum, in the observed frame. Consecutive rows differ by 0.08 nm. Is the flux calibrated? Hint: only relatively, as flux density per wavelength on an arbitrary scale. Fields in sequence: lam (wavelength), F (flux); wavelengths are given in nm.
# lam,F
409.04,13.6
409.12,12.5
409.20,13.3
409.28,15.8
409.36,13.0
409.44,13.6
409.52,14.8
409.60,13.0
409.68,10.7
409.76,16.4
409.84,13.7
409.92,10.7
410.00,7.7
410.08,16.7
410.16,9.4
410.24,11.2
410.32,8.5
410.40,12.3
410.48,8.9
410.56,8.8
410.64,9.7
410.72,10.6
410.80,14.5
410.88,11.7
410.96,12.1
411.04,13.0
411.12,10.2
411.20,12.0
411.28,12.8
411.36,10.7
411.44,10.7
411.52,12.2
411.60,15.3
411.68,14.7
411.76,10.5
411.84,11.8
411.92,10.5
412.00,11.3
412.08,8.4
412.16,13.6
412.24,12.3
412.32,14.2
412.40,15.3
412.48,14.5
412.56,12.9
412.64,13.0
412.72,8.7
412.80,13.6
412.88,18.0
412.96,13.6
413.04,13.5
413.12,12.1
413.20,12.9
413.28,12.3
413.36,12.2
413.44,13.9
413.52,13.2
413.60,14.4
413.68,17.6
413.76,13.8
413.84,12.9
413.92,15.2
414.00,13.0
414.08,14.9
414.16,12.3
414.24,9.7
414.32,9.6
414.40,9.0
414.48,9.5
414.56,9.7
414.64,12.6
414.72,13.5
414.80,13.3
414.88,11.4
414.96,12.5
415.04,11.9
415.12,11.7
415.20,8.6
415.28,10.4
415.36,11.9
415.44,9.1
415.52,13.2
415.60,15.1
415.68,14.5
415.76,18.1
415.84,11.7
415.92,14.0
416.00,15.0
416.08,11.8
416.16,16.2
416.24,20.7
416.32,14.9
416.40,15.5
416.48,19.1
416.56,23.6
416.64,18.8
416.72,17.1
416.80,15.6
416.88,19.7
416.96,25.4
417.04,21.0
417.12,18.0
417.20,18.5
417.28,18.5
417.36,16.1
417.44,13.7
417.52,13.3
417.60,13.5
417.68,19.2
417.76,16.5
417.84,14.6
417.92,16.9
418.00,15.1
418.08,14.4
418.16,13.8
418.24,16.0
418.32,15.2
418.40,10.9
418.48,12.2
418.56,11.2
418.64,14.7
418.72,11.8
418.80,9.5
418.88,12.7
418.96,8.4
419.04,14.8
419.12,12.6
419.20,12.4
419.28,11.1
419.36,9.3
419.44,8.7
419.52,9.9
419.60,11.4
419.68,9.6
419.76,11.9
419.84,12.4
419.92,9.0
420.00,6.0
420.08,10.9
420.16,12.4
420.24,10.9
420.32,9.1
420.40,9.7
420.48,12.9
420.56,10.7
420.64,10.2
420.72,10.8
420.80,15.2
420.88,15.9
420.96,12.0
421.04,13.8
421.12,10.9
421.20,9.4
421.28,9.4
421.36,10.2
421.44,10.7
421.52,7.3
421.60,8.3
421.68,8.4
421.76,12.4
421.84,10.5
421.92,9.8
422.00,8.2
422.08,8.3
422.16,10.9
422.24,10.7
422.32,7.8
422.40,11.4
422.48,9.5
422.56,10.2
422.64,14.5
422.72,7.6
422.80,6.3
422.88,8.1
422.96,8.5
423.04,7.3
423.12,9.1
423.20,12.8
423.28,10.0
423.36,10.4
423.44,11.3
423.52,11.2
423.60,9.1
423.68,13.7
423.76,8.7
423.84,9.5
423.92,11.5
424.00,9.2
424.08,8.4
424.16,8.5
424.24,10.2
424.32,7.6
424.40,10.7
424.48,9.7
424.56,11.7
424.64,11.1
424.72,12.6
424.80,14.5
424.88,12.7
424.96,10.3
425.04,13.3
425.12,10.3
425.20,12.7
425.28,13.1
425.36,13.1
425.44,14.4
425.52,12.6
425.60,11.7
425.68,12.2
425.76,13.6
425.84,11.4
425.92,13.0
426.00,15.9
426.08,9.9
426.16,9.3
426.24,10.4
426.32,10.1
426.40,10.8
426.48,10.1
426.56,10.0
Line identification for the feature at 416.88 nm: Mg II 2798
